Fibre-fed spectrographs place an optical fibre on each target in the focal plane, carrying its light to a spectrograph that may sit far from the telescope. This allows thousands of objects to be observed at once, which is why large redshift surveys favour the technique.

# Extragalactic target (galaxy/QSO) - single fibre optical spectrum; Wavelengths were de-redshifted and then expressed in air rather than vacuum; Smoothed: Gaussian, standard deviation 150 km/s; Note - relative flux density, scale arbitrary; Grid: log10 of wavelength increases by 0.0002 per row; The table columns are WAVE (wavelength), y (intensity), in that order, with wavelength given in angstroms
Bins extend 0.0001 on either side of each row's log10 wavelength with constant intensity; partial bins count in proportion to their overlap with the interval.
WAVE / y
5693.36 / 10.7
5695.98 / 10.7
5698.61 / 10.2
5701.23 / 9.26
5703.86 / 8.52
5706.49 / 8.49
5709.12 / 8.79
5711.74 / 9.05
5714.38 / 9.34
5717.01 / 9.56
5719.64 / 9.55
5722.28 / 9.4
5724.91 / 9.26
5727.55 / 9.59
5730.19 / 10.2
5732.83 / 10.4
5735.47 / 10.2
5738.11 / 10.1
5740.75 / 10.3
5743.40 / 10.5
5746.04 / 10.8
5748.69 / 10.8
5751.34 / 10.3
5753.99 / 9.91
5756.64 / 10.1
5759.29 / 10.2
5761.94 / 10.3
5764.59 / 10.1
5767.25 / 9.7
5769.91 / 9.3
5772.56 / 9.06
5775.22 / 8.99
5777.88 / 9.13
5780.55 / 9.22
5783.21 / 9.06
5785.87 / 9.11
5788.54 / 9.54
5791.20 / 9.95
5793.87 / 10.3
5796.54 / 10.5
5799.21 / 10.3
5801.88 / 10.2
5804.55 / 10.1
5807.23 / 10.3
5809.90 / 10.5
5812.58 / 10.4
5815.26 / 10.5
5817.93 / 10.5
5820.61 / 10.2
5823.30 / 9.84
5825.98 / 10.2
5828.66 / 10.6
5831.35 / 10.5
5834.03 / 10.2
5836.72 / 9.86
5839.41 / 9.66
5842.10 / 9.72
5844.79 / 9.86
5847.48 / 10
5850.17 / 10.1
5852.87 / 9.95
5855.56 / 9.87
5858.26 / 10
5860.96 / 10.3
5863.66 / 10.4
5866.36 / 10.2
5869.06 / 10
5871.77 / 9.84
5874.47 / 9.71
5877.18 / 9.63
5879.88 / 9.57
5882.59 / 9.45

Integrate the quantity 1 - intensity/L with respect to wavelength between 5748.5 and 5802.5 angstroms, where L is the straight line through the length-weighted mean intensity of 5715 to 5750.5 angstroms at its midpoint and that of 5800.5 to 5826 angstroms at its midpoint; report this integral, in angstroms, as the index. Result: 2.0 angstroms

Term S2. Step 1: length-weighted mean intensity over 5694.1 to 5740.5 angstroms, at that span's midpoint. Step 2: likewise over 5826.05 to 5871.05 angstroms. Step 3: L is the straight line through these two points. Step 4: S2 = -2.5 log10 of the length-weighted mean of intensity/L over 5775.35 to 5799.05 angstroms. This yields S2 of 0.03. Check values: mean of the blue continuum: 9.6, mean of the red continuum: 10.1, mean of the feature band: 9.6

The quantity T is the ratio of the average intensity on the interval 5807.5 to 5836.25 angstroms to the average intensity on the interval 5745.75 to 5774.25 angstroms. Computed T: 1.03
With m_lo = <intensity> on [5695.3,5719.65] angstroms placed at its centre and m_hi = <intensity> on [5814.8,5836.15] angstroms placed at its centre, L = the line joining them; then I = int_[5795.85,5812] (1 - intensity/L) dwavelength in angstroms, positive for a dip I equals -0.3 angstroms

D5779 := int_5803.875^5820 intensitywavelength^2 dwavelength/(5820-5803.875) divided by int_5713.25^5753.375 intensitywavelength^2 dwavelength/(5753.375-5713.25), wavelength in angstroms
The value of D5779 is 1.06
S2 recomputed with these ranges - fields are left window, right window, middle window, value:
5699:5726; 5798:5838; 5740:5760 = -0.089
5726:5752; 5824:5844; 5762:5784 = 0.094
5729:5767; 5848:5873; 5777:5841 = 0.014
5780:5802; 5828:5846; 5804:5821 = -0.050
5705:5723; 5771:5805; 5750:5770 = -0.064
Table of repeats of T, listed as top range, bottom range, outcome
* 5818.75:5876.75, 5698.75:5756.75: 1.03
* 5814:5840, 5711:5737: 1.06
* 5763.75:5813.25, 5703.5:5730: 1.06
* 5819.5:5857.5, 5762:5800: 1.05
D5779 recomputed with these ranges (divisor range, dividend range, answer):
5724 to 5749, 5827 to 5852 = 1.02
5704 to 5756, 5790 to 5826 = 1.08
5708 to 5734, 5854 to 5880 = 1.10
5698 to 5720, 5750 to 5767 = 1.13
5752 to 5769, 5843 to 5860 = 1.02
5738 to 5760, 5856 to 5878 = 1.01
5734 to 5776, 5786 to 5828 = 1.03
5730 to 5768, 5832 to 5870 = 1.01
